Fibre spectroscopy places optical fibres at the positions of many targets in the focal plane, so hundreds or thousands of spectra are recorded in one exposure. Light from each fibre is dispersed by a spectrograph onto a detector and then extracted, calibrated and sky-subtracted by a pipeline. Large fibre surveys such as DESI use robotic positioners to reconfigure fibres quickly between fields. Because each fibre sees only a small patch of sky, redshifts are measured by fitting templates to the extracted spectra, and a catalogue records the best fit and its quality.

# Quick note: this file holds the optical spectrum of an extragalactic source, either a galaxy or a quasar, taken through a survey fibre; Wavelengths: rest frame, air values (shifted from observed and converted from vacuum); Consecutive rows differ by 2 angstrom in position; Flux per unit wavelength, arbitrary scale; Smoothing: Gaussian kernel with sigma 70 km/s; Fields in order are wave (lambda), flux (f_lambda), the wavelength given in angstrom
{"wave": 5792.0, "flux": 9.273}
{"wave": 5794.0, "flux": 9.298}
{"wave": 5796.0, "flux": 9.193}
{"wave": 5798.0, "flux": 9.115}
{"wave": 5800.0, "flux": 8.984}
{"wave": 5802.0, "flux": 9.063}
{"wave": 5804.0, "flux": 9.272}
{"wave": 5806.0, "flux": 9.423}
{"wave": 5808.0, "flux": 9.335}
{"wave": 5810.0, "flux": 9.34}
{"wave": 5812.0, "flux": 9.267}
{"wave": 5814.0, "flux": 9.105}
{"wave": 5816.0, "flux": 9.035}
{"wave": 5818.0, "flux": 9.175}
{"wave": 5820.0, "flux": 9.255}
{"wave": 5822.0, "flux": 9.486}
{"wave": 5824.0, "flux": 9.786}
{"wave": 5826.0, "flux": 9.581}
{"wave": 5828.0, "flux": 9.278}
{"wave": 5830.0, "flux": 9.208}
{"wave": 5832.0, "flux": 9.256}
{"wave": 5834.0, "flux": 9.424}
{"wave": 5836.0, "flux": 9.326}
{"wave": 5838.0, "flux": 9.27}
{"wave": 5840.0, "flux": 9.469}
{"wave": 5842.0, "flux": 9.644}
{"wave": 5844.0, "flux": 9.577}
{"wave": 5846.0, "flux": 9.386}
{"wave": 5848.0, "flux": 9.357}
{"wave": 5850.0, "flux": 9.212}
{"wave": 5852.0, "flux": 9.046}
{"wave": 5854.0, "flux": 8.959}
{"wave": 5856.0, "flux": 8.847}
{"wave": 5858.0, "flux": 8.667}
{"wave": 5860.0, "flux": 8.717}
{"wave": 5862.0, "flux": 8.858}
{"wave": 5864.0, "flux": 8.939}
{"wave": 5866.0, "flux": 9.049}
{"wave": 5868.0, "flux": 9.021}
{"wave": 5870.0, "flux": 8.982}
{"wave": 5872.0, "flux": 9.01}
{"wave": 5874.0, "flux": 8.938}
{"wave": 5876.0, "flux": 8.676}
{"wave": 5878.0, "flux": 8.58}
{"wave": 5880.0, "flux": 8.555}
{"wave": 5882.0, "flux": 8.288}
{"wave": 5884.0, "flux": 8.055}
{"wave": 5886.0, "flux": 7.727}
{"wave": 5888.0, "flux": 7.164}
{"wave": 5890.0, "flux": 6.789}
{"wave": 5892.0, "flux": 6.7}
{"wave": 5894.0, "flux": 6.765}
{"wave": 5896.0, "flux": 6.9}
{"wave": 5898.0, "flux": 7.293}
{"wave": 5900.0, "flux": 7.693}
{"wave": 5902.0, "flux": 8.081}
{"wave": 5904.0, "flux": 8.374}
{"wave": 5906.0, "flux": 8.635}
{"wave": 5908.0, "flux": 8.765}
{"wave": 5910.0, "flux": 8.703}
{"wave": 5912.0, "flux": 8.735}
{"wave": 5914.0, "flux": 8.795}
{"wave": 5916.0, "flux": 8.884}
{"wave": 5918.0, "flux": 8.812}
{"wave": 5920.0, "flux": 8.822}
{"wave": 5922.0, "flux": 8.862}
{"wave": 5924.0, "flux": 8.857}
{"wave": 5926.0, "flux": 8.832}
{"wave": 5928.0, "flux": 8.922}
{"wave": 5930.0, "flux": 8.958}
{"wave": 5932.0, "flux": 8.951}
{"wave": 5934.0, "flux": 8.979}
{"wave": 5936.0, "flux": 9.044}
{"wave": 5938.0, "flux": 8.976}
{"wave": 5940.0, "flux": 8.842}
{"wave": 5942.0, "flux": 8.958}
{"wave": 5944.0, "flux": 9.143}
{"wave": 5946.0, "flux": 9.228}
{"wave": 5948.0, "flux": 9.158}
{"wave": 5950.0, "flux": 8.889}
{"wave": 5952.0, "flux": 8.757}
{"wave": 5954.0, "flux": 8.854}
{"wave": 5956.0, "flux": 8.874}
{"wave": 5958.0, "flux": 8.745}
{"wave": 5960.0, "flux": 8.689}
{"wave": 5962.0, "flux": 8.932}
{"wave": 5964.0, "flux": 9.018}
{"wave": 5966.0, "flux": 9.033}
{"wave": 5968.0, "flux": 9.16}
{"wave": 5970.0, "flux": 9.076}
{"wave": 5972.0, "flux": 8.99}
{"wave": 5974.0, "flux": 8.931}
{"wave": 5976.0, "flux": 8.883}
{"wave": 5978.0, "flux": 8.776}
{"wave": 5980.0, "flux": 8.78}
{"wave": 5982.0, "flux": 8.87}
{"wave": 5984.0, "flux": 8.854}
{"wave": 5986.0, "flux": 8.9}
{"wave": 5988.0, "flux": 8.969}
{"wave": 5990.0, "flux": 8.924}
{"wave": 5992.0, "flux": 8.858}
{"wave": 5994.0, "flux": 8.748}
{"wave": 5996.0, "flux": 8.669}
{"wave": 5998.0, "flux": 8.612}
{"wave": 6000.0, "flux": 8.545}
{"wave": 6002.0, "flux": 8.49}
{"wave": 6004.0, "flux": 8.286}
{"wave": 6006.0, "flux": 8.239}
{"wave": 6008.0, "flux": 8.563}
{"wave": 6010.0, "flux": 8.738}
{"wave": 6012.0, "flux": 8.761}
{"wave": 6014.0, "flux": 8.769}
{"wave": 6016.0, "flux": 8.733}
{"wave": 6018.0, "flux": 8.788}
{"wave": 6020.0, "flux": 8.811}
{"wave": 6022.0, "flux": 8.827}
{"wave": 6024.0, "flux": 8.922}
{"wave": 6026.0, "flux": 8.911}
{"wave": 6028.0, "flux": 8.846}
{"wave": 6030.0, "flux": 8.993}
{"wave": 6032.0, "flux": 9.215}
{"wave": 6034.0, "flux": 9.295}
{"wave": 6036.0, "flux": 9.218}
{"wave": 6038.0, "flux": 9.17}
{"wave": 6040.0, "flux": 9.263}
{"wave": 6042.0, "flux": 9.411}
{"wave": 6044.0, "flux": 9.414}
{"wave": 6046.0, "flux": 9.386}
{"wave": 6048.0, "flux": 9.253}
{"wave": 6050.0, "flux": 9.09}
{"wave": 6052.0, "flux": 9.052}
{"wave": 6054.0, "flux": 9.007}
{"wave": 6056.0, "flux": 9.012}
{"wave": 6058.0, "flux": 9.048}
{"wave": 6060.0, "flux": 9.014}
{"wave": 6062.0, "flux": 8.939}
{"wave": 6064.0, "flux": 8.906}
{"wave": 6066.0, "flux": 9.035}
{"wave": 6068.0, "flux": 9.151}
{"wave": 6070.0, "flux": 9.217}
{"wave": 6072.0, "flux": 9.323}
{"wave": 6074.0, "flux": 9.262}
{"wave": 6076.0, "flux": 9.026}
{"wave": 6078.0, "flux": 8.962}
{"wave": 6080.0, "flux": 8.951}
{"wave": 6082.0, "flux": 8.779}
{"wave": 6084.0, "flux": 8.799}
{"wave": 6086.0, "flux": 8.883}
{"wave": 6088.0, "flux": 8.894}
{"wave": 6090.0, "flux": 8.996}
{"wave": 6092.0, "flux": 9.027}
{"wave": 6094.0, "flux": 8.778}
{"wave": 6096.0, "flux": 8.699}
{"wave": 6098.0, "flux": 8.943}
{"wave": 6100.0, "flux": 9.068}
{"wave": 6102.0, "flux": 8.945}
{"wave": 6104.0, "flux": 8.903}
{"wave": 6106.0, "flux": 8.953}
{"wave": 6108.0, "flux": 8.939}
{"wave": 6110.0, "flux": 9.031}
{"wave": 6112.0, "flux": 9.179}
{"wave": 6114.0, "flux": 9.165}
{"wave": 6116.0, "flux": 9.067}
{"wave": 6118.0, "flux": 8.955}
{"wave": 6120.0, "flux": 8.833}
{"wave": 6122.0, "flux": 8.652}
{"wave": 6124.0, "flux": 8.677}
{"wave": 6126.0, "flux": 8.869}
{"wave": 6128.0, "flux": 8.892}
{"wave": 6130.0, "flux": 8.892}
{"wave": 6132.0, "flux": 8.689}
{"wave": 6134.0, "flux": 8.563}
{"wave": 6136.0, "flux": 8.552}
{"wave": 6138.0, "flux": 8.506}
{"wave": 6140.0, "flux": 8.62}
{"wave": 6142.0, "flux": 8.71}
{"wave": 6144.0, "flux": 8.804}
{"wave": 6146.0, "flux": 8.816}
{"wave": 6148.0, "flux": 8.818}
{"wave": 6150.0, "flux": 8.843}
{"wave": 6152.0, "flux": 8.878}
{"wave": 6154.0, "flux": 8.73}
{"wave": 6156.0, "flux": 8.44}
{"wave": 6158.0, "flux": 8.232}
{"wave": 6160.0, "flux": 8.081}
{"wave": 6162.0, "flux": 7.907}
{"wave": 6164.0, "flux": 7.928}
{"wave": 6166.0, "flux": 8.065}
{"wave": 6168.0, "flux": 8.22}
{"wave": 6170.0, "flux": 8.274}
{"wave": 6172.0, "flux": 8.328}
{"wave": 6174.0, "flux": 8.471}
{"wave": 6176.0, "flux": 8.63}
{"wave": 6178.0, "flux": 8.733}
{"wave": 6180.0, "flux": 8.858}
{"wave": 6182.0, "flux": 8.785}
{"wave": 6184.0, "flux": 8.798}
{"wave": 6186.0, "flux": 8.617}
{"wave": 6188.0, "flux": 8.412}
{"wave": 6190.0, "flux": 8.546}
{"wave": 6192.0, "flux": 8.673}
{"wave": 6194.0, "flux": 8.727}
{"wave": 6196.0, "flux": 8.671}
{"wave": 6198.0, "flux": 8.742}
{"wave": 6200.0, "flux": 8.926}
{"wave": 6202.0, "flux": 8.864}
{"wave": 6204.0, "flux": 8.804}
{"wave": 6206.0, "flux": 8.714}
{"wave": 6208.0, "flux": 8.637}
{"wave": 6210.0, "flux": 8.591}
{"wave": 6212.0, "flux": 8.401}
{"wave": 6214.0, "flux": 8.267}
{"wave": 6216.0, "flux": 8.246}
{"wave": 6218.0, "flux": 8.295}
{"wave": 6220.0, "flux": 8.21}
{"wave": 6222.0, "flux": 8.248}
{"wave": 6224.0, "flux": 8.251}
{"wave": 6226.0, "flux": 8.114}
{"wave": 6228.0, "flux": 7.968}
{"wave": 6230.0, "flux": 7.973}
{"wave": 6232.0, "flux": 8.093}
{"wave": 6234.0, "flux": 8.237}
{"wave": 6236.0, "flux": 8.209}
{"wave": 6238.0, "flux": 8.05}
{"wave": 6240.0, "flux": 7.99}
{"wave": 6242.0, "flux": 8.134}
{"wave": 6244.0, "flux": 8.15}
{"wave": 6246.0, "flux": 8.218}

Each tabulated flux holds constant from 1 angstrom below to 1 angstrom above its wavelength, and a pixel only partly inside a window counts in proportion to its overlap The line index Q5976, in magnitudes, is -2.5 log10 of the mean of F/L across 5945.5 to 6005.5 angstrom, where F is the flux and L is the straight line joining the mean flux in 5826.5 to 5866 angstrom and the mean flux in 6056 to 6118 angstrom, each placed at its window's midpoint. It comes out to 0.03 mag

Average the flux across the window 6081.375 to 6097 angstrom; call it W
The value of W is 8.86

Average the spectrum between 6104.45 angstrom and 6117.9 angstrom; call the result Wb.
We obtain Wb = 9.04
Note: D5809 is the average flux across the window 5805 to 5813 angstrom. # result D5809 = 9.34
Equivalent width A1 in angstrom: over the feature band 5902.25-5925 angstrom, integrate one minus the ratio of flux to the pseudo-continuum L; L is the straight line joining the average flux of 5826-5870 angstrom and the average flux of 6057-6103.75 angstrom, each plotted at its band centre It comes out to 1.0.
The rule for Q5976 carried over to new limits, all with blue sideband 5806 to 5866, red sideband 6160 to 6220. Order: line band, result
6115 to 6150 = -0.02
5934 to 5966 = 0.01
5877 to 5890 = 0.15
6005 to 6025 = 0.02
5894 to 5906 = 0.19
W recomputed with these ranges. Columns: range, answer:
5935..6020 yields 8.83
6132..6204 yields 8.57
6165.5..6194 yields 8.54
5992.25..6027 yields 8.68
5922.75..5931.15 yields 8.89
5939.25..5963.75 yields 8.93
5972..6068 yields 8.91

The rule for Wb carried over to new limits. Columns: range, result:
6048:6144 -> 8.93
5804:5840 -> 9.33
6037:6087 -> 9.09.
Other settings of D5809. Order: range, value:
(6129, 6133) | 8.79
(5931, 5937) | 8.99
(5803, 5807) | 9.35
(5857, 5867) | 8.85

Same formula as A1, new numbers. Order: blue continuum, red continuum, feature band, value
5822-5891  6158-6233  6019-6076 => -3.1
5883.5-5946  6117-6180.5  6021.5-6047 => -2.0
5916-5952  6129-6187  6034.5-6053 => -1.1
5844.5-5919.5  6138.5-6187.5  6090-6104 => -0.7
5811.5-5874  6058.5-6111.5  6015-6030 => 0.3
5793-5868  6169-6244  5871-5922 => 5.2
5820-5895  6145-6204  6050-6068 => -0.8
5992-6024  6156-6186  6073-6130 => -2.9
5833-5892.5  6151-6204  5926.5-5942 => -0.4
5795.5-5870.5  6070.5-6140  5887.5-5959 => 4.7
